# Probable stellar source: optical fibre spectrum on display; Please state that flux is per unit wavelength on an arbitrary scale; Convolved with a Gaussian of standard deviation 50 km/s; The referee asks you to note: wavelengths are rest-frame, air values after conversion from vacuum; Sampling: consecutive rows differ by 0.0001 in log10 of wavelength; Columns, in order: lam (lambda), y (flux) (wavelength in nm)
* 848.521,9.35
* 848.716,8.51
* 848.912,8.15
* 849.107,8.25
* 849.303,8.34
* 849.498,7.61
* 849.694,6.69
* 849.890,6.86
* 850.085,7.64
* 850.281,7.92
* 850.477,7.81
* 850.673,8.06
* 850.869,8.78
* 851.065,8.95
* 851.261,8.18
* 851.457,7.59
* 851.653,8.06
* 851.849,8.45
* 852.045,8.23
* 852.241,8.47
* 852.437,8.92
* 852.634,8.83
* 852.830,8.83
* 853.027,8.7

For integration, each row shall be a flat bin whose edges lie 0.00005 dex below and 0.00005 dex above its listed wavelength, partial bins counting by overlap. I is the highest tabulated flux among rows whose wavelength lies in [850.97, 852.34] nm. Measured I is 8.95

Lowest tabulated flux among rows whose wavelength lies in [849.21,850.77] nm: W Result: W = 6.69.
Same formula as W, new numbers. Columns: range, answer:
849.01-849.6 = 7.61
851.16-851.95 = 7.59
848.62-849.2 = 8.15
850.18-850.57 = 7.81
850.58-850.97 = 8.06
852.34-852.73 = 8.83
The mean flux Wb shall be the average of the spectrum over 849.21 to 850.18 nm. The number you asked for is 7.43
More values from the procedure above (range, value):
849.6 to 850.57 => 7.38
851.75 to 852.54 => 8.52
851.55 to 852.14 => 8.25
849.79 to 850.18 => 7.25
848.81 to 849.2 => 8.2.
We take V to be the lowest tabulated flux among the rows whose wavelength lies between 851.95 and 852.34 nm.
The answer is 8.23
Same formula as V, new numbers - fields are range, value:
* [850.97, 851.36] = 8.18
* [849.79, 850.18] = 6.86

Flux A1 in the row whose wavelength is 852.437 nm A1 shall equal 8.92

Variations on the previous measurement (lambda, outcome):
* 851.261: 8.18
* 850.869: 8.78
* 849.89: 6.86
